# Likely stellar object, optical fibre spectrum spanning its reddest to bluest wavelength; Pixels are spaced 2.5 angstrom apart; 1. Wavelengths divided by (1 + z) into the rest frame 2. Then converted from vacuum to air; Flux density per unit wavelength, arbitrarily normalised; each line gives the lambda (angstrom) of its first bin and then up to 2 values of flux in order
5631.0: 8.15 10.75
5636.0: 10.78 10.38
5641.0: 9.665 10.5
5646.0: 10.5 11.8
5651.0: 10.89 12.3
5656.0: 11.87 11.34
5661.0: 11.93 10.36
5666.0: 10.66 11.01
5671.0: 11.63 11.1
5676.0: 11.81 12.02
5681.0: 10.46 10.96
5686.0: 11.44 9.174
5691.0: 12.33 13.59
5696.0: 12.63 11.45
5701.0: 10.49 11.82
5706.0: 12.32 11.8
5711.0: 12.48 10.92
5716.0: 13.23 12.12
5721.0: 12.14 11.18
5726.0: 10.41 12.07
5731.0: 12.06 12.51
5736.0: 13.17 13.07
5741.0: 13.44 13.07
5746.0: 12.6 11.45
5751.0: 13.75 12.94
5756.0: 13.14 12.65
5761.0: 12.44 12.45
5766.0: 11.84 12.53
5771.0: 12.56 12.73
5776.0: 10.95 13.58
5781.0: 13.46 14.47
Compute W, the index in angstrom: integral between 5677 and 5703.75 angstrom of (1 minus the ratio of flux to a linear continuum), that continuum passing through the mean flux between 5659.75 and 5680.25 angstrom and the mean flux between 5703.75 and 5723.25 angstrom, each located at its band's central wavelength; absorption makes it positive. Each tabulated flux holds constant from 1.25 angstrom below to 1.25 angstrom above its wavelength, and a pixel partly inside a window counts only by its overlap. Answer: 0.4 angstrom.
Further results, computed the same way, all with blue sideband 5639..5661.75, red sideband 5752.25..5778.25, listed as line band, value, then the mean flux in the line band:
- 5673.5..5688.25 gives 0.4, 11.2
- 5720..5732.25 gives 0.5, 11.6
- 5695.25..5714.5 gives 0.1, 11.7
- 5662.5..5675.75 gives 0.4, 11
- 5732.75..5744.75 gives -0.9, 13.1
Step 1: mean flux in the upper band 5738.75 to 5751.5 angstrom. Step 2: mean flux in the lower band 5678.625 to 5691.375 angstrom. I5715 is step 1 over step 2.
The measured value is 1.18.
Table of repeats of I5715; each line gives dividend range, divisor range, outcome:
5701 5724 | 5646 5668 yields 1.05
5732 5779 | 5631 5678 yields 1.15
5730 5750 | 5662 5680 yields 1.13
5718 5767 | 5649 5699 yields 1.09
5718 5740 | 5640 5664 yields 1.08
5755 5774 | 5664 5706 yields 1.10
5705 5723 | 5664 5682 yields 1.08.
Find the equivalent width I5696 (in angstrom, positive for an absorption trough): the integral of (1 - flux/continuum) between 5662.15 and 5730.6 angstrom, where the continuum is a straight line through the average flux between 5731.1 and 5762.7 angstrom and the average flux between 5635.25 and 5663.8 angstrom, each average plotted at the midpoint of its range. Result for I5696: 2.0 angstrom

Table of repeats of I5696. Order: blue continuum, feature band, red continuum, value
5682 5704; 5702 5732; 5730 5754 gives 0.7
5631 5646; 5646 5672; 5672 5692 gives -1.6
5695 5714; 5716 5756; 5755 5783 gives -0.9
